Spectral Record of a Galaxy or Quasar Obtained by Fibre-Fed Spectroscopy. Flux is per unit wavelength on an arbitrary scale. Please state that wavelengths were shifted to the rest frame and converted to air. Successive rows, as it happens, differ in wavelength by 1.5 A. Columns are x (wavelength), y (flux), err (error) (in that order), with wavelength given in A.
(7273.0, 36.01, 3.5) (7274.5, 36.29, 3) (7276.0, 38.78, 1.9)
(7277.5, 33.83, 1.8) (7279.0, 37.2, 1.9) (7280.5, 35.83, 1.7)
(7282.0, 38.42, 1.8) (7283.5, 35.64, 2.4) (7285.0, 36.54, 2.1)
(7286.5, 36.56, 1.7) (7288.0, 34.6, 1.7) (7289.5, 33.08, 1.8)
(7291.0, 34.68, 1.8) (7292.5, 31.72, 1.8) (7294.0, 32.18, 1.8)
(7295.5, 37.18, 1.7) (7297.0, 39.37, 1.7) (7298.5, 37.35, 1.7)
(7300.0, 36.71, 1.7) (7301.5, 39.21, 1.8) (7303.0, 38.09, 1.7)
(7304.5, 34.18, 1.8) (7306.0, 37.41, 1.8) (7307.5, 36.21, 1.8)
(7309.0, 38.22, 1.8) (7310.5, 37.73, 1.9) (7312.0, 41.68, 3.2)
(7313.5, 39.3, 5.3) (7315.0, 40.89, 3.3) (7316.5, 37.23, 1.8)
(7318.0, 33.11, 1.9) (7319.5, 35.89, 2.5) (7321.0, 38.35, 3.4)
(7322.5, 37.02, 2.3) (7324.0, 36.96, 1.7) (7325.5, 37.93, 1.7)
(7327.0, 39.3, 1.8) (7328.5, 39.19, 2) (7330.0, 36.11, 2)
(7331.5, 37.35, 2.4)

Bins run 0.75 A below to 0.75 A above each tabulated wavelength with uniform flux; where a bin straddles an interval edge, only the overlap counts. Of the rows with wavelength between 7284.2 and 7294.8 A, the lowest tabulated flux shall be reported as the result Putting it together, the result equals 31.72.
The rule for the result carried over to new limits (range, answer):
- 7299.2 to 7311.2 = 34.18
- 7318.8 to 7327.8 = 35.89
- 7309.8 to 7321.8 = 33.11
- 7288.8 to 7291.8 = 33.08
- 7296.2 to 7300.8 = 36.71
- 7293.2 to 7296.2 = 32.18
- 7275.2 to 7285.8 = 33.83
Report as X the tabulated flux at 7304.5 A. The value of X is 34.18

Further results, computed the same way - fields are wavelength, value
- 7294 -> 32.18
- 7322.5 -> 37.02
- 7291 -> 34.68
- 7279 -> 37.2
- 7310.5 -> 37.73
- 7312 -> 41.68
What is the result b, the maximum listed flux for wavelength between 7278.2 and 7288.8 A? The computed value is 38.42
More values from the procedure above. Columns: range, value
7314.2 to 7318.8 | 40.89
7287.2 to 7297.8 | 39.37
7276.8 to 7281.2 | 37.2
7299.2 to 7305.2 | 39.21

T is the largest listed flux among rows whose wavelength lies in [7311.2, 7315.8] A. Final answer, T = 41.68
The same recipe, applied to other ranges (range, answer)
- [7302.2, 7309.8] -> 38.22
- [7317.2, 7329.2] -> 39.3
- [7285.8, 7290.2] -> 36.56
